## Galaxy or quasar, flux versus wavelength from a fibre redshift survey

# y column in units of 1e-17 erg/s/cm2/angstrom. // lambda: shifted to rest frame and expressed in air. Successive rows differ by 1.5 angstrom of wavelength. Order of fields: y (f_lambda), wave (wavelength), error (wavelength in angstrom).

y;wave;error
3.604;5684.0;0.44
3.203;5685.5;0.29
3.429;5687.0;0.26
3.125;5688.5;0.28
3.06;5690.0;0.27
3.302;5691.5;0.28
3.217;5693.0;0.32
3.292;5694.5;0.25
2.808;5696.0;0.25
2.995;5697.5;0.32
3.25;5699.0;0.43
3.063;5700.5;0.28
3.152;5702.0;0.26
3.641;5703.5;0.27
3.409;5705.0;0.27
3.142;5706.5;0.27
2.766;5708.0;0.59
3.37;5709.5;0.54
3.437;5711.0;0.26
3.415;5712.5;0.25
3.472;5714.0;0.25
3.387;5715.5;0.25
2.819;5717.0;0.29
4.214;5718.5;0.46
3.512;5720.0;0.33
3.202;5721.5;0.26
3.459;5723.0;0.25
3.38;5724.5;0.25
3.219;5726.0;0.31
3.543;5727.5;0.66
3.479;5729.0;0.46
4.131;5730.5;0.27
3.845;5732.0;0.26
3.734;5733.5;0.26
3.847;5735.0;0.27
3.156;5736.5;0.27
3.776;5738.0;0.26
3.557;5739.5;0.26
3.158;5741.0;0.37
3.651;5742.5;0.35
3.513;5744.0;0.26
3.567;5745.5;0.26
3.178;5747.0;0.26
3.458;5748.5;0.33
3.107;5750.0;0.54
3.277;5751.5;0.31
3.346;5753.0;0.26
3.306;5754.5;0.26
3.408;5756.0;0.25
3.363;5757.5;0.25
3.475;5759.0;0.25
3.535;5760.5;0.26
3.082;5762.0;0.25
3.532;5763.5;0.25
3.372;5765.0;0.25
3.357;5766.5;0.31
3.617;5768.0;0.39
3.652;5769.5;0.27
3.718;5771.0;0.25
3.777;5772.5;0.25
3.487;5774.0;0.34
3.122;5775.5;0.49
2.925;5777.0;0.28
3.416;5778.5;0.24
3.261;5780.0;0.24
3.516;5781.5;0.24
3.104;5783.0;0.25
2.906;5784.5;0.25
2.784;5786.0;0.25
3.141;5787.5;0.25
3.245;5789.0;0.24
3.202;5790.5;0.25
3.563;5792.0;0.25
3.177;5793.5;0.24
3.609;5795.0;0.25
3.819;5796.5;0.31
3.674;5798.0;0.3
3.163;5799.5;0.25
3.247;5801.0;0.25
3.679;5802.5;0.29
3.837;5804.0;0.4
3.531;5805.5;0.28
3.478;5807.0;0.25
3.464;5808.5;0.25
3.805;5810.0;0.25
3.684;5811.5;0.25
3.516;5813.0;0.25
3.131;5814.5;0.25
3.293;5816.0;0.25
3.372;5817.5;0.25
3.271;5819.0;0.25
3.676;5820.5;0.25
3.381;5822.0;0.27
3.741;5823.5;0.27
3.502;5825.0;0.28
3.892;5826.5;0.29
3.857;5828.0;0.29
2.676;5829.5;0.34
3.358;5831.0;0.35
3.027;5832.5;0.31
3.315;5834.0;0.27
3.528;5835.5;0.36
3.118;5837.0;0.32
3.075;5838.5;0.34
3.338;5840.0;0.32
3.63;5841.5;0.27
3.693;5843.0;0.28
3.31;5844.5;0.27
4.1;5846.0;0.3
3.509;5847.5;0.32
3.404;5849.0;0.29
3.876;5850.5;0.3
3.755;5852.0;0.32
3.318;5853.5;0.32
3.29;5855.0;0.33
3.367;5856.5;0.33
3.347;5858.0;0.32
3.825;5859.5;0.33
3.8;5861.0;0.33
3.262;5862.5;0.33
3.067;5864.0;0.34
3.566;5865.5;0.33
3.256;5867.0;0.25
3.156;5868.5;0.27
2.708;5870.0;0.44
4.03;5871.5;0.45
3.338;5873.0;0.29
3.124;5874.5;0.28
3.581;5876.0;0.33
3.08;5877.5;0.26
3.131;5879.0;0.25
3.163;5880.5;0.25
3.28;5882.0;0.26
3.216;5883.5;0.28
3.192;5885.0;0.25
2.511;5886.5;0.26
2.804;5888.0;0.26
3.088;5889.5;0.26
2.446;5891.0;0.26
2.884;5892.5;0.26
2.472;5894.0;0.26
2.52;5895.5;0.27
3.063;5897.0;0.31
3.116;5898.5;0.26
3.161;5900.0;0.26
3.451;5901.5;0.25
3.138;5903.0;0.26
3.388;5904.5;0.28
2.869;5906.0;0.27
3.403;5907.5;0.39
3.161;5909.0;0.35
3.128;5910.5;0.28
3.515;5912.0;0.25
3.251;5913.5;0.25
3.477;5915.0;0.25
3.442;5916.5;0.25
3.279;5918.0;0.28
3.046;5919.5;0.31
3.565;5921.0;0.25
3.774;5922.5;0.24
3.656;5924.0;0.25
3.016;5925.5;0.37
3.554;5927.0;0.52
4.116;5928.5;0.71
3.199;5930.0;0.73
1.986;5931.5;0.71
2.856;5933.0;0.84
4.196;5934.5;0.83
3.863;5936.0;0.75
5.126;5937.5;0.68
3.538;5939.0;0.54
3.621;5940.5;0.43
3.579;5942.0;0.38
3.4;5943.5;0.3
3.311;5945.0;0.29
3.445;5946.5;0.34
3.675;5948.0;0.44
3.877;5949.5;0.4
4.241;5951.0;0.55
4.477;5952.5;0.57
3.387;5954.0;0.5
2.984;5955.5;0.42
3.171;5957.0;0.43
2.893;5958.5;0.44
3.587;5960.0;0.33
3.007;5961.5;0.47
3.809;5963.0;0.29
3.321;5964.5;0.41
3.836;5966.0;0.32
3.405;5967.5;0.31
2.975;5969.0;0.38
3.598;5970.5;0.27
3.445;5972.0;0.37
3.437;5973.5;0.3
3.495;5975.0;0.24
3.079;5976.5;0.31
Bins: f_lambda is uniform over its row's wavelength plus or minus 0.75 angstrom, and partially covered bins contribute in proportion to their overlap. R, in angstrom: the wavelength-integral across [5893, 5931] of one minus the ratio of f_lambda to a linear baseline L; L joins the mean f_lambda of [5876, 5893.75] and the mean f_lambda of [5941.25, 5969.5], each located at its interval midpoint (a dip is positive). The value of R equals -0.8 angstrom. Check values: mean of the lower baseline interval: 2.99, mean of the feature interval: 3.26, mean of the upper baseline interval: 3.5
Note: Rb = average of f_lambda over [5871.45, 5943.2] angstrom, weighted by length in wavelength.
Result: 3.27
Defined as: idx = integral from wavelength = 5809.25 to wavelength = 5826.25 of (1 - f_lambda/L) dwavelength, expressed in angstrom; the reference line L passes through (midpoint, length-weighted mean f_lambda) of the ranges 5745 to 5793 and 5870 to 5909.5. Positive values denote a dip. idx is -1.4 angstrom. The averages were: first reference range 3.34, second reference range 3.09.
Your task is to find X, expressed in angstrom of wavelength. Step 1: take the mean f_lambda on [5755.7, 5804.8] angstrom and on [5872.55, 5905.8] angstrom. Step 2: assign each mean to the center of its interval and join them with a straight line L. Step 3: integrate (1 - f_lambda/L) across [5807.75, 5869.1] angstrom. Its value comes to -4.8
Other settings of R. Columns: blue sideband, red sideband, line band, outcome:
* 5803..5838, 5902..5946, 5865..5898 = 3.55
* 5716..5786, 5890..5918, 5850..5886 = -1.91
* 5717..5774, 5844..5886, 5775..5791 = 1.44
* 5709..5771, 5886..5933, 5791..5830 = -2.04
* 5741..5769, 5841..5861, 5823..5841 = 0.89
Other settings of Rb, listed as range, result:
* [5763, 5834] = 3.41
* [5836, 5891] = 3.33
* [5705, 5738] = 3.46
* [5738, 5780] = 3.41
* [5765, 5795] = 3.32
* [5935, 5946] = 3.78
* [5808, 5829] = 3.53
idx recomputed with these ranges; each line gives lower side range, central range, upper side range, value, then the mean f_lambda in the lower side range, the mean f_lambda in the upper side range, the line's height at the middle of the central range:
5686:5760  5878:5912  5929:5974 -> 4.31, 3.38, 3.51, 3.48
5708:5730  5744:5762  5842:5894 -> 0.12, 3.41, 3.3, 3.38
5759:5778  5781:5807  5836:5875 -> 0.51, 3.43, 3.44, 3.43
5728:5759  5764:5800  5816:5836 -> 1.04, 3.49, 3.42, 3.46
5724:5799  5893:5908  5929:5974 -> 1.88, 3.42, 3.51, 3.49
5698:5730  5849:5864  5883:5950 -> -0.88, 3.35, 3.3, 3.31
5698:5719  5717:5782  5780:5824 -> -2.13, 3.31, 3.41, 3.35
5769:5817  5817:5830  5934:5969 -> -0.22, 3.4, 3.62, 3.44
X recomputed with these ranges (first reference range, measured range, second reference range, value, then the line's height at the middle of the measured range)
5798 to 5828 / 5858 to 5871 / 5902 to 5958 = 0.58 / 3.5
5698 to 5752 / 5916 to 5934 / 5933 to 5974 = 1.34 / 3.57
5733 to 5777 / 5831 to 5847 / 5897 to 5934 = -0.28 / 3.35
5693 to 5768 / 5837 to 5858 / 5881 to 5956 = -0.85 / 3.36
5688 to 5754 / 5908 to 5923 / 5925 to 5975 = 0.59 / 3.49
